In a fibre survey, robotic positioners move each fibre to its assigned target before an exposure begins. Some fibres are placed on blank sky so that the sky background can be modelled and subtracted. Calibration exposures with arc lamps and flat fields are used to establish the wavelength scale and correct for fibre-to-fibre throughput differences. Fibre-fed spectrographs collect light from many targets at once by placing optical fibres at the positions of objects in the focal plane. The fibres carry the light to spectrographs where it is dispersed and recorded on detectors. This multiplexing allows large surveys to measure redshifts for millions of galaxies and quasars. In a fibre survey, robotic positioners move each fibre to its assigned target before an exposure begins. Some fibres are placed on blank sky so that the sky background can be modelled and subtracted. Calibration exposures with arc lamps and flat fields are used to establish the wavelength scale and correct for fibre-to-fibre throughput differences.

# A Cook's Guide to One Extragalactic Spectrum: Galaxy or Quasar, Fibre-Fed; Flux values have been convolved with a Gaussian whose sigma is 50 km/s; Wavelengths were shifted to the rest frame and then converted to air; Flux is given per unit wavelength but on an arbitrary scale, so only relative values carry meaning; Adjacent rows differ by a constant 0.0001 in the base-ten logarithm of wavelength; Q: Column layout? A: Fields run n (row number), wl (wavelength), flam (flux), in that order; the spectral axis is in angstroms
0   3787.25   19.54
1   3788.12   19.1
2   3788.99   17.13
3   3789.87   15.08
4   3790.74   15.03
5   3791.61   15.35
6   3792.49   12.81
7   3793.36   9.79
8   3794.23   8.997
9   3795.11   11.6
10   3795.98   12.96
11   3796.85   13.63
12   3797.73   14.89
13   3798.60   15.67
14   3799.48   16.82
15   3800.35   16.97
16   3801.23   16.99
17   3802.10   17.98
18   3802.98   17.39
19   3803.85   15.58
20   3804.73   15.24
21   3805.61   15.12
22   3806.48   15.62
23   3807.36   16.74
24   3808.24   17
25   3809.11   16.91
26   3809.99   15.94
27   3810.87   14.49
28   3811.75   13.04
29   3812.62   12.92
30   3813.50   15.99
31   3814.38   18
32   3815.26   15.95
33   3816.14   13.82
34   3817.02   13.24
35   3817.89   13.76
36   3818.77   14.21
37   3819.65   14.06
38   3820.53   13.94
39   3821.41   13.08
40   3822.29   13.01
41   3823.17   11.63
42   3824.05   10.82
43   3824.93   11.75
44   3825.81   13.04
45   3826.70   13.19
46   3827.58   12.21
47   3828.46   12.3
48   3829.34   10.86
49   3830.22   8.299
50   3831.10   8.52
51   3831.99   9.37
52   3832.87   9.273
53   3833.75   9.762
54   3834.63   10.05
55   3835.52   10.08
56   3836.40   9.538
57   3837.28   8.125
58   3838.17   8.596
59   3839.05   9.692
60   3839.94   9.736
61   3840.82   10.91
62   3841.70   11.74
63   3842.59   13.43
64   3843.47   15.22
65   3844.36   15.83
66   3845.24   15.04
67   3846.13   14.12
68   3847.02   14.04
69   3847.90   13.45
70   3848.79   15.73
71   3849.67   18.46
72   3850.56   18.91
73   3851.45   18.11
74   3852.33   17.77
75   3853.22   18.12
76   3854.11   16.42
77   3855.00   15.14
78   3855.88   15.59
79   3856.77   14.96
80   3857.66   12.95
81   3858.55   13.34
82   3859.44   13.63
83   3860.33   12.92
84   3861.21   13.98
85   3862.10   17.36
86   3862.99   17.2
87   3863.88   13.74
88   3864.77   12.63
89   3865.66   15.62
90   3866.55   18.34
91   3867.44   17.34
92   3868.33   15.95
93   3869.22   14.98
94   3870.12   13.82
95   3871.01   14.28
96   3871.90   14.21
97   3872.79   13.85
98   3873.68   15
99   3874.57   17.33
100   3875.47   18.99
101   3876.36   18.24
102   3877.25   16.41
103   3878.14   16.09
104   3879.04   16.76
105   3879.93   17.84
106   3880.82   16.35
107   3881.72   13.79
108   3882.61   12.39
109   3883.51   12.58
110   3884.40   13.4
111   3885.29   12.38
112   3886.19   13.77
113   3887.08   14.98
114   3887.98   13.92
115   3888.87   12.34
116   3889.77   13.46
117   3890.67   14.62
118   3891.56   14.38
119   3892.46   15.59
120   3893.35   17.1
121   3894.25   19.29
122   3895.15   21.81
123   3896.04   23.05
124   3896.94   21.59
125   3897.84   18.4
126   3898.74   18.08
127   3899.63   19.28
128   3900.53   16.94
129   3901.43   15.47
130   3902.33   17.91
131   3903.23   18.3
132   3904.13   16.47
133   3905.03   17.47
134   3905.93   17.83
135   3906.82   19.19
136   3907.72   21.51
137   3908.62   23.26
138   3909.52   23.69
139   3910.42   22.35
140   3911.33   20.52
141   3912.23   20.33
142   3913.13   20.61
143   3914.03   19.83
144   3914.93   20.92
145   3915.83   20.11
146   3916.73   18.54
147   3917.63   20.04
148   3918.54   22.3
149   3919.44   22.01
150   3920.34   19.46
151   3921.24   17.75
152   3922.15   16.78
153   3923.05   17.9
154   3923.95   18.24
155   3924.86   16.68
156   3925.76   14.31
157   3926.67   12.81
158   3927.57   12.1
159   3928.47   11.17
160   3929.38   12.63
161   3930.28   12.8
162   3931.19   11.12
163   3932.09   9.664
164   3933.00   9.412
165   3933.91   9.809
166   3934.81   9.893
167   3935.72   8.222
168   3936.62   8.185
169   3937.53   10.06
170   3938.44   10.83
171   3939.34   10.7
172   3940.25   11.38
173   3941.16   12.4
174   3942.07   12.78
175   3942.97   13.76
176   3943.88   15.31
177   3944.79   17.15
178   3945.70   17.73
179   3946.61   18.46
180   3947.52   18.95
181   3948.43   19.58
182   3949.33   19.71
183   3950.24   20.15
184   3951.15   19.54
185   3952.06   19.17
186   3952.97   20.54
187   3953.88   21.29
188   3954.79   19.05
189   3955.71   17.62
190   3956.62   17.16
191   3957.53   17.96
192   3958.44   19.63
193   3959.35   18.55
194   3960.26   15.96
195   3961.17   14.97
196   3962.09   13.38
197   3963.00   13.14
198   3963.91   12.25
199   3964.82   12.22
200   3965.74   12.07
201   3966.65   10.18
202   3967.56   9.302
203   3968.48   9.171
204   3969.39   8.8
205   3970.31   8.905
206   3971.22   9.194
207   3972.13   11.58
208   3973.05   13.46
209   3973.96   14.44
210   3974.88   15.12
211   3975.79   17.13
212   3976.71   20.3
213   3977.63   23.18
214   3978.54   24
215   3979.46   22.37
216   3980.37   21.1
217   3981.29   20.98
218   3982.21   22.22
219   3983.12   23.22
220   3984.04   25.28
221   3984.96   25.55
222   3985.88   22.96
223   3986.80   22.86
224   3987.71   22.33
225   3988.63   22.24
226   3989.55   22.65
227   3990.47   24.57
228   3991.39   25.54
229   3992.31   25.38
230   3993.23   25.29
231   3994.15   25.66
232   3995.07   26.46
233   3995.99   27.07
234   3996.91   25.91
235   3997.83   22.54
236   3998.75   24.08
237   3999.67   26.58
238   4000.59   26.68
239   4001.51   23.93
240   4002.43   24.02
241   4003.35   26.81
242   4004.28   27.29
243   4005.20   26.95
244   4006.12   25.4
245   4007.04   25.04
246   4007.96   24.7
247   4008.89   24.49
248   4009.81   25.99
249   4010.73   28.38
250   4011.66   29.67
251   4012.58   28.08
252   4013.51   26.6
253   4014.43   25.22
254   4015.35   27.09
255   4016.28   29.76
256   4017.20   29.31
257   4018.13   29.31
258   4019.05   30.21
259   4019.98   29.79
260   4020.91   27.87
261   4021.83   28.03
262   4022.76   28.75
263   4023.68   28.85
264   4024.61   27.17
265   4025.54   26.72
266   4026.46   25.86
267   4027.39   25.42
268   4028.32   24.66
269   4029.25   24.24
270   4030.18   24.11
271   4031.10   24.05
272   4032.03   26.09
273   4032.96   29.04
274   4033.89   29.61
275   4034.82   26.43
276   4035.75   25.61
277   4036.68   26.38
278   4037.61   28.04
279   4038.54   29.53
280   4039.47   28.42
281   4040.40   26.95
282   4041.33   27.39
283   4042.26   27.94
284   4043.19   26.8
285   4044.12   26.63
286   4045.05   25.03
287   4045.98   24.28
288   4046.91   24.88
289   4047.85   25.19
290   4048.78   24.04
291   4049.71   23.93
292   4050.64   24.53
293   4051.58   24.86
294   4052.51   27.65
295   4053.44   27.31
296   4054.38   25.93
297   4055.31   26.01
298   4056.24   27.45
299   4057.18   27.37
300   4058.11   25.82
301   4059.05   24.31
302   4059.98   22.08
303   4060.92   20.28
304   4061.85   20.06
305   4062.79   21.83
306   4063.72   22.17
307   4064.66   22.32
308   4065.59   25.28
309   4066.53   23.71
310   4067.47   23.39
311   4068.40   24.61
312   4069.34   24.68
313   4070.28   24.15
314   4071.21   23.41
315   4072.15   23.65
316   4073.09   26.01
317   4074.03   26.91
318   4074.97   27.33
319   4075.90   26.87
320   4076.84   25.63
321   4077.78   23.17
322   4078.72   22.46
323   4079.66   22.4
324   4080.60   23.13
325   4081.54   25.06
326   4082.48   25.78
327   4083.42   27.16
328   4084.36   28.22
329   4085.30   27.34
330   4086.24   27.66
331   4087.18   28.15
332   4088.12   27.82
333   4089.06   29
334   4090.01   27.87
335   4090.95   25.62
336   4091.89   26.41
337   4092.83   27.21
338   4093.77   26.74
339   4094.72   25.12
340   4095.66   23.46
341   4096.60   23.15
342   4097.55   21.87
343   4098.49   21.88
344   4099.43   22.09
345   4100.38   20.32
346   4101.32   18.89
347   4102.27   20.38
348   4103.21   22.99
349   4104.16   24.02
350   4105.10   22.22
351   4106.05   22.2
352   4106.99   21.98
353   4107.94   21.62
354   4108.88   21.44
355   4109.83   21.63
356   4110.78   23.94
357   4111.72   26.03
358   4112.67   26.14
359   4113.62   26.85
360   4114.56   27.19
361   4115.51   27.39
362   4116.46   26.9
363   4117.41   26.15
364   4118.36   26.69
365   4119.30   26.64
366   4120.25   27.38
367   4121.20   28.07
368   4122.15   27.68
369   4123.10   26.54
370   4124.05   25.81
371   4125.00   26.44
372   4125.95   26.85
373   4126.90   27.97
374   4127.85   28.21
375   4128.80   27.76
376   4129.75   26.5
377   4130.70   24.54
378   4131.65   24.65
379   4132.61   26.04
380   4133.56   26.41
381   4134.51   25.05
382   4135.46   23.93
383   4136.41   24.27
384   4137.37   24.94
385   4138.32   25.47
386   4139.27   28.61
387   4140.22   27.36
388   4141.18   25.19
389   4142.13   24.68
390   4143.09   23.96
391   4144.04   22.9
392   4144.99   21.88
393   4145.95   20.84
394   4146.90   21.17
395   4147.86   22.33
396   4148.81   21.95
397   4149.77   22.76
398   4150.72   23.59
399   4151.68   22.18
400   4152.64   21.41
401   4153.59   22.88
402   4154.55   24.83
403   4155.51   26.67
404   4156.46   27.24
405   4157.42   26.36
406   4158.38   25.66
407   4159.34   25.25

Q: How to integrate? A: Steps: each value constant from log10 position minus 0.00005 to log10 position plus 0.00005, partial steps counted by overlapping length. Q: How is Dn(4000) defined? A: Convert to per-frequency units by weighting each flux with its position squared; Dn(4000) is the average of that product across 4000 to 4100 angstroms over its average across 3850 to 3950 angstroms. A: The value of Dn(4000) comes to 1.73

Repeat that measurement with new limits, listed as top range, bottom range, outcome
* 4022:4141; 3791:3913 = 1.89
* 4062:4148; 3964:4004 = 1.30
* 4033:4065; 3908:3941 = 1.73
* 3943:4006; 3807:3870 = 1.53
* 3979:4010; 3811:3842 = 2.25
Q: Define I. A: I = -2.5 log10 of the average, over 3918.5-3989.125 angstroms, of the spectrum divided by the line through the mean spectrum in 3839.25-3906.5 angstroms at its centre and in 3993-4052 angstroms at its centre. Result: 0.32 mag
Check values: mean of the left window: 15.7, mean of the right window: 26.5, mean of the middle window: 16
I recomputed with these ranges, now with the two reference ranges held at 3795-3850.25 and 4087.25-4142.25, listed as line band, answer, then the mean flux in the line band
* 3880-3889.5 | 0.16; 13.8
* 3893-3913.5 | -0.17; 19.6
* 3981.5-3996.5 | -0.20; 24.3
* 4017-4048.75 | -0.23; 27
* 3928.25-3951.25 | 0.33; 13.5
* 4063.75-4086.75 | -0.06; 25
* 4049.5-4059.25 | -0.14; 26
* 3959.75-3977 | 0.46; 12.7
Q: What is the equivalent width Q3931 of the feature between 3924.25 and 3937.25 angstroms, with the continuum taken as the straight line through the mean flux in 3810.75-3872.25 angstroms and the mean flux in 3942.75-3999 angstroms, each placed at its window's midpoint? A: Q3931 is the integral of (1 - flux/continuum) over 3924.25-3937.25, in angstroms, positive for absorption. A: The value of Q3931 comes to 4.4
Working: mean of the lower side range 13.6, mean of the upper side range 18.8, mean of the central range 11.4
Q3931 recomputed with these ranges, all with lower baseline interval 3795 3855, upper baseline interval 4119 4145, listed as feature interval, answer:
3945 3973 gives 5.18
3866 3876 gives -0.14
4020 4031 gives -2.44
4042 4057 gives -2.03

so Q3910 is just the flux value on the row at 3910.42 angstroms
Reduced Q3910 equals 22.35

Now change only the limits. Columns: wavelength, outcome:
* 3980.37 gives 21.1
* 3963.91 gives 12.25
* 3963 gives 13.14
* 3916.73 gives 18.54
